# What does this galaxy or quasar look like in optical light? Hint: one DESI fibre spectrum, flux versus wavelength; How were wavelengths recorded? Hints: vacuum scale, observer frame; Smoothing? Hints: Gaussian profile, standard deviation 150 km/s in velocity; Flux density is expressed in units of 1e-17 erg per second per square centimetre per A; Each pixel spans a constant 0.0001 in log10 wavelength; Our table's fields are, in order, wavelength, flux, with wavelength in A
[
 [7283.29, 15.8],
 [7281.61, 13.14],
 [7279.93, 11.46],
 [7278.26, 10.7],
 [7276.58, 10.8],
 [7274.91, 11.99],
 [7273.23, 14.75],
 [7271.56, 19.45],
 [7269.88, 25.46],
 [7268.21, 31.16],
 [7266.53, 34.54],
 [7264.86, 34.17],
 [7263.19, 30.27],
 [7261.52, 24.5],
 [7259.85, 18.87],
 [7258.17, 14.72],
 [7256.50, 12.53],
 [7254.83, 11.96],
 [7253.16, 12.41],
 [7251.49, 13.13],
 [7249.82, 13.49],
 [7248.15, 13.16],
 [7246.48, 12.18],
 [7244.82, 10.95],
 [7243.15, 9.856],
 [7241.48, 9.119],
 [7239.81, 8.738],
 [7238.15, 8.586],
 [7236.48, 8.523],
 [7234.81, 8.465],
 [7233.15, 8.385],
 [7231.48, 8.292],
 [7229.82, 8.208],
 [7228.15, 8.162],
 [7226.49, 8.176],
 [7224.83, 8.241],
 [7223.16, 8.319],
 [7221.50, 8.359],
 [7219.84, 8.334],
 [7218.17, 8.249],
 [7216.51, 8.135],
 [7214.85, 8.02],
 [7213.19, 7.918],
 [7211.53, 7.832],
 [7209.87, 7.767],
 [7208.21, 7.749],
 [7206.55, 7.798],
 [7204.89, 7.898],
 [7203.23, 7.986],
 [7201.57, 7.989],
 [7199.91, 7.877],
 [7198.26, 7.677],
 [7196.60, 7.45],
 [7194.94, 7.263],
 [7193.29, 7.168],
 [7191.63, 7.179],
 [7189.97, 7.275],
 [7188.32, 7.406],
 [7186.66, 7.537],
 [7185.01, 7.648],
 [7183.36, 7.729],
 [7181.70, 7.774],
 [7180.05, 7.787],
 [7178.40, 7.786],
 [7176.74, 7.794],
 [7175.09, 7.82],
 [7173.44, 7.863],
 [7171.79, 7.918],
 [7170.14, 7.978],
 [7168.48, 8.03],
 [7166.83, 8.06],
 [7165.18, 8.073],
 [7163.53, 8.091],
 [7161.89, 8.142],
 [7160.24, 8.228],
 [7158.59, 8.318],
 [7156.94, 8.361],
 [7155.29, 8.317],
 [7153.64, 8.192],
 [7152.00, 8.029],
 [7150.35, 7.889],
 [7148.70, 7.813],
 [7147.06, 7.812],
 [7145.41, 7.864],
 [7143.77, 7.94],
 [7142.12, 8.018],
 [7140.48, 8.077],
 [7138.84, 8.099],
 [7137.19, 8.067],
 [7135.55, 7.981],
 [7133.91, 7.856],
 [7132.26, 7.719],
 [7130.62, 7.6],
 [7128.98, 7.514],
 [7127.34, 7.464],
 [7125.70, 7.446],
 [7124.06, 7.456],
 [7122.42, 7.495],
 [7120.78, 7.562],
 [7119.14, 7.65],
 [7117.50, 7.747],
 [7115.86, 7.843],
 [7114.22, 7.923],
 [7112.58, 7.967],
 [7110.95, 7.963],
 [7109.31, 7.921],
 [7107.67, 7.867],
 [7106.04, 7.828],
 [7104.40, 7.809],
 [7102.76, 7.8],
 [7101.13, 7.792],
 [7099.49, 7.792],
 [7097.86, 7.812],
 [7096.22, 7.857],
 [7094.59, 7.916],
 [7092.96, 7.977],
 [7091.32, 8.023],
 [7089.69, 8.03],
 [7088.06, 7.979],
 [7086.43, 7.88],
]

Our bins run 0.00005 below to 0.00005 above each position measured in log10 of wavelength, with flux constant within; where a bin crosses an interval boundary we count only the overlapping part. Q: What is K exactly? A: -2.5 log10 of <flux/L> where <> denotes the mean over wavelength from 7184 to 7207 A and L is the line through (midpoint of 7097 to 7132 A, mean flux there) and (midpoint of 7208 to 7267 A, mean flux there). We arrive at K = 0.37 mag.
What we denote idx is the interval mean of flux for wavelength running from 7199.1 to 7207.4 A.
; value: 7.9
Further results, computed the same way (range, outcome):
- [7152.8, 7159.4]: 8.3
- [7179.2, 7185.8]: 7.74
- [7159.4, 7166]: 8.14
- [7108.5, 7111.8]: 7.95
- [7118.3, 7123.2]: 7.57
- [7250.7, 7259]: 13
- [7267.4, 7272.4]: 25.3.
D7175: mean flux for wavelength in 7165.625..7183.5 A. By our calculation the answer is 7.87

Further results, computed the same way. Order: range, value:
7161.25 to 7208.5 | 7.75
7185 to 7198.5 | 7.37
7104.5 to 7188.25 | 7.87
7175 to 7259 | 8.85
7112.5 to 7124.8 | 7.69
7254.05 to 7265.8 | 21.2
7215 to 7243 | 8.42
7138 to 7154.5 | 7.97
